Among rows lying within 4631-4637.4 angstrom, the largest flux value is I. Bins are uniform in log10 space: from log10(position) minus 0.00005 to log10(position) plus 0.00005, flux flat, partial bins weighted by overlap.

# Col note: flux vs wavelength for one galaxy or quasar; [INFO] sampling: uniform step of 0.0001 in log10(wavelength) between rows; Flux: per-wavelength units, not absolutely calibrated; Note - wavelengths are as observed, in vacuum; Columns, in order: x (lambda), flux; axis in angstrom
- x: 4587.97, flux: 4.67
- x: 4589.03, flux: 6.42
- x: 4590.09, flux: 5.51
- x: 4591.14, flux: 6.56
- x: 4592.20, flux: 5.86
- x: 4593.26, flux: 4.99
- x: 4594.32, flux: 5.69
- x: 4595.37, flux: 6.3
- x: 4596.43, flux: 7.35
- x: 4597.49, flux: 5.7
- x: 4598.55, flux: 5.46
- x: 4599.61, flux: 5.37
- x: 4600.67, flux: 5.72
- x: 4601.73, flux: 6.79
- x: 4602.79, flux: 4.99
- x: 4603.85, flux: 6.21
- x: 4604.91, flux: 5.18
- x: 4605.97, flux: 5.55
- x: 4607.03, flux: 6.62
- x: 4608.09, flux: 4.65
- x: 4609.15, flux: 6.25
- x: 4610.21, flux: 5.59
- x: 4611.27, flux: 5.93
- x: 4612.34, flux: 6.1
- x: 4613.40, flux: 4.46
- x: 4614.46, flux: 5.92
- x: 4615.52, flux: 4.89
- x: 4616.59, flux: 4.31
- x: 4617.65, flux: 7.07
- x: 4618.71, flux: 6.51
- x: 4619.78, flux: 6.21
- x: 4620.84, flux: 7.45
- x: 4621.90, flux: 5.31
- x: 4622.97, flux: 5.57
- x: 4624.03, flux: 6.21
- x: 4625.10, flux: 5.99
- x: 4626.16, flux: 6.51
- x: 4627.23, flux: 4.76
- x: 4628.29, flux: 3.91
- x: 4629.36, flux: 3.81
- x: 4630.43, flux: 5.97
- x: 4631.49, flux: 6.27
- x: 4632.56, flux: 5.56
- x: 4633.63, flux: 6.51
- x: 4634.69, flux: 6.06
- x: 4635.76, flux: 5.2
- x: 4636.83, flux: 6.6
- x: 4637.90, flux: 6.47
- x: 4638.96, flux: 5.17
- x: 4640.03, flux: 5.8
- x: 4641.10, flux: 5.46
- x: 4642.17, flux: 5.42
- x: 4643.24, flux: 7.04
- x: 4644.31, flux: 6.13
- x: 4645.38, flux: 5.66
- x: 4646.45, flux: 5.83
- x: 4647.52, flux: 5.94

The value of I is 6.6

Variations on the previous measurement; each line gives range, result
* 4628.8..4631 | 5.97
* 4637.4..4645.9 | 7.04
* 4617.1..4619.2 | 7.07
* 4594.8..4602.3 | 7.35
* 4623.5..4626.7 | 6.51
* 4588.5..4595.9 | 6.56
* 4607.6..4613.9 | 6.25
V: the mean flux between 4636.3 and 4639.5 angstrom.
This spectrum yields 6.09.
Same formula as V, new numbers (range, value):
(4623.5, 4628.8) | 5.49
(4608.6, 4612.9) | 5.95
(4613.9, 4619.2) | 5.73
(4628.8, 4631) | 4.9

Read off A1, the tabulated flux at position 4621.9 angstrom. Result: 5.31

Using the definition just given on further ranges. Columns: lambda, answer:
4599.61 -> 5.37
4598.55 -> 5.46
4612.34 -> 6.1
